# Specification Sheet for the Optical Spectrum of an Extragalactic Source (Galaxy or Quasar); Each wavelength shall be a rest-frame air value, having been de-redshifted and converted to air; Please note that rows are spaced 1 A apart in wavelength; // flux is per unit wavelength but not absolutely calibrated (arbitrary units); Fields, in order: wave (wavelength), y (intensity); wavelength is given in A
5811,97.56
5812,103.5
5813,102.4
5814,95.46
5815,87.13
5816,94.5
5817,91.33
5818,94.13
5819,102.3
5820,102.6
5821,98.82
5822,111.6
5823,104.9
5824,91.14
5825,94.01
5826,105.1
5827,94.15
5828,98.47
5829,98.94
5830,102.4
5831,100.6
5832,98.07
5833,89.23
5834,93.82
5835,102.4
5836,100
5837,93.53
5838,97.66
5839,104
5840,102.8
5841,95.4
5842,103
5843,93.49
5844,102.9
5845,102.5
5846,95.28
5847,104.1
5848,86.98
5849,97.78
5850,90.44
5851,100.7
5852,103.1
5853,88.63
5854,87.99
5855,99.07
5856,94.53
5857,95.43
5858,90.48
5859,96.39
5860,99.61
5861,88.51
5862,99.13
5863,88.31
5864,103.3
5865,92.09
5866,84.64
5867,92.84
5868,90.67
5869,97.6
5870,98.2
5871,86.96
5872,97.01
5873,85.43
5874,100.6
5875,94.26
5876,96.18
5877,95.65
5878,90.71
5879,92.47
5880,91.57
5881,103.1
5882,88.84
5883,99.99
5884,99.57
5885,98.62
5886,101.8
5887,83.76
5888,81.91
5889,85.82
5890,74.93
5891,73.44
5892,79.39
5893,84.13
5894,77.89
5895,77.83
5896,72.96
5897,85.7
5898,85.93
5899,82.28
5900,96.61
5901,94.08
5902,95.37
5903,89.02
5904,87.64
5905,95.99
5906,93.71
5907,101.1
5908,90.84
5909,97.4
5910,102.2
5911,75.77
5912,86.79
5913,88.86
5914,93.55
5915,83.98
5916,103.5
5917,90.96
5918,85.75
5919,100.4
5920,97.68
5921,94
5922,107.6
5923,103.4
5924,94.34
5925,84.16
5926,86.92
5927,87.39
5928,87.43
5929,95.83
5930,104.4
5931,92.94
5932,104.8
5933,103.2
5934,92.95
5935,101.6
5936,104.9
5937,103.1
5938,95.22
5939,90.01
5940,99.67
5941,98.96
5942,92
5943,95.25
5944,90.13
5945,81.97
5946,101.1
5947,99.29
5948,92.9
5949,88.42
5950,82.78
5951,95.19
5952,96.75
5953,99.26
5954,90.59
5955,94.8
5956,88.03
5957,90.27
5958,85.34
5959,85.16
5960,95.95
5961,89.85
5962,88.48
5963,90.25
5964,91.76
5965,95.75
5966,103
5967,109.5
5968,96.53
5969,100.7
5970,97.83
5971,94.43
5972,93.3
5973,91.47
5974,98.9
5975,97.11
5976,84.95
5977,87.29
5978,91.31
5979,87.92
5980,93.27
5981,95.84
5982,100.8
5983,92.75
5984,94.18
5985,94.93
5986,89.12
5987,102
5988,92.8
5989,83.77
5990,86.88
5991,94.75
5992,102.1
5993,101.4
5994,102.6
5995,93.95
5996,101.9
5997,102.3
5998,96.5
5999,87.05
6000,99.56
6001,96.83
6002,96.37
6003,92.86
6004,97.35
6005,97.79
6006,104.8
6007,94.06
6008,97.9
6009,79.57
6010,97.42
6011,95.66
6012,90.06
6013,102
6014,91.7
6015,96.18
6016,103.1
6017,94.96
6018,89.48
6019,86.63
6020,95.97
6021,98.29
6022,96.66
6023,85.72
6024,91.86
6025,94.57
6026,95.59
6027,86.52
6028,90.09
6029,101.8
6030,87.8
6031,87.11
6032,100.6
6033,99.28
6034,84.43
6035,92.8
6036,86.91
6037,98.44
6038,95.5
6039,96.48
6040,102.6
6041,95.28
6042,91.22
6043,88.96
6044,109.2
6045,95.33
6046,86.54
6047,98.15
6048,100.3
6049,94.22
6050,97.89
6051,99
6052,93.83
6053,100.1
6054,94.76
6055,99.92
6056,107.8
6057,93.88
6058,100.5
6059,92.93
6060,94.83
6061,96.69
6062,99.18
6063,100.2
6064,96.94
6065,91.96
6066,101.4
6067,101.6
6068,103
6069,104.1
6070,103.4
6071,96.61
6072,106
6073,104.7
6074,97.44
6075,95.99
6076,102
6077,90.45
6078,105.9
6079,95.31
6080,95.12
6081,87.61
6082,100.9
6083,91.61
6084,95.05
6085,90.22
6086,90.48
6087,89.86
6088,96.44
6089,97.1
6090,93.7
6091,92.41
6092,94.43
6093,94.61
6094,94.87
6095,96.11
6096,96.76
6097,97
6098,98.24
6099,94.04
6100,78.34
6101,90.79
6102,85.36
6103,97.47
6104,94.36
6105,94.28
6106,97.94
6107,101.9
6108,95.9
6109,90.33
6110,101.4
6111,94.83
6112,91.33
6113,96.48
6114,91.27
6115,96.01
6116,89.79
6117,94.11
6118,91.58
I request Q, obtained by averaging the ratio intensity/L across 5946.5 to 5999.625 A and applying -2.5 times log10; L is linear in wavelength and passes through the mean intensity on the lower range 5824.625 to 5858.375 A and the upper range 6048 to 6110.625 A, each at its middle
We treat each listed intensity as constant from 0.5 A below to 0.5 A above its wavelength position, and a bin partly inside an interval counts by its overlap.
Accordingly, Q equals 0.03 mag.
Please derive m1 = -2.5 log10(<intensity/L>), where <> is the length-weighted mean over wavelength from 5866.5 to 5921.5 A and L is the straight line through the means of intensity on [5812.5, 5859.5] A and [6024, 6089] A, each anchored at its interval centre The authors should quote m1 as 0.07 mag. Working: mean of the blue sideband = 97.4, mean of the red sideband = 96.3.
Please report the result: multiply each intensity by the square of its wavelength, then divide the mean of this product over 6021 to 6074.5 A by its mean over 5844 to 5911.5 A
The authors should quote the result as 1.11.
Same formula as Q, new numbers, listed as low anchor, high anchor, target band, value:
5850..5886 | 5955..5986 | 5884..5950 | 0.03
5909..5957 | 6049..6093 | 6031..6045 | 0.01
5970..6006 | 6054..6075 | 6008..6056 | 0.03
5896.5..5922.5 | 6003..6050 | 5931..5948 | -0.04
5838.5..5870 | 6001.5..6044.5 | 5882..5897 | 0.12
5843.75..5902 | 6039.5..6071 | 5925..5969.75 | 0.00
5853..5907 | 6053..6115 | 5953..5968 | 0.00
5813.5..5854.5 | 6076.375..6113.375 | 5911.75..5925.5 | 0.03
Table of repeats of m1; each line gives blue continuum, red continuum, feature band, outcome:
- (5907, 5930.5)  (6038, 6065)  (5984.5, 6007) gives -0.01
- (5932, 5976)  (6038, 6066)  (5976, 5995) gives 0.02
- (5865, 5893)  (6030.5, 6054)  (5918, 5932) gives -0.03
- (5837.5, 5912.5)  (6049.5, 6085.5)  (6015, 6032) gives 0.04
